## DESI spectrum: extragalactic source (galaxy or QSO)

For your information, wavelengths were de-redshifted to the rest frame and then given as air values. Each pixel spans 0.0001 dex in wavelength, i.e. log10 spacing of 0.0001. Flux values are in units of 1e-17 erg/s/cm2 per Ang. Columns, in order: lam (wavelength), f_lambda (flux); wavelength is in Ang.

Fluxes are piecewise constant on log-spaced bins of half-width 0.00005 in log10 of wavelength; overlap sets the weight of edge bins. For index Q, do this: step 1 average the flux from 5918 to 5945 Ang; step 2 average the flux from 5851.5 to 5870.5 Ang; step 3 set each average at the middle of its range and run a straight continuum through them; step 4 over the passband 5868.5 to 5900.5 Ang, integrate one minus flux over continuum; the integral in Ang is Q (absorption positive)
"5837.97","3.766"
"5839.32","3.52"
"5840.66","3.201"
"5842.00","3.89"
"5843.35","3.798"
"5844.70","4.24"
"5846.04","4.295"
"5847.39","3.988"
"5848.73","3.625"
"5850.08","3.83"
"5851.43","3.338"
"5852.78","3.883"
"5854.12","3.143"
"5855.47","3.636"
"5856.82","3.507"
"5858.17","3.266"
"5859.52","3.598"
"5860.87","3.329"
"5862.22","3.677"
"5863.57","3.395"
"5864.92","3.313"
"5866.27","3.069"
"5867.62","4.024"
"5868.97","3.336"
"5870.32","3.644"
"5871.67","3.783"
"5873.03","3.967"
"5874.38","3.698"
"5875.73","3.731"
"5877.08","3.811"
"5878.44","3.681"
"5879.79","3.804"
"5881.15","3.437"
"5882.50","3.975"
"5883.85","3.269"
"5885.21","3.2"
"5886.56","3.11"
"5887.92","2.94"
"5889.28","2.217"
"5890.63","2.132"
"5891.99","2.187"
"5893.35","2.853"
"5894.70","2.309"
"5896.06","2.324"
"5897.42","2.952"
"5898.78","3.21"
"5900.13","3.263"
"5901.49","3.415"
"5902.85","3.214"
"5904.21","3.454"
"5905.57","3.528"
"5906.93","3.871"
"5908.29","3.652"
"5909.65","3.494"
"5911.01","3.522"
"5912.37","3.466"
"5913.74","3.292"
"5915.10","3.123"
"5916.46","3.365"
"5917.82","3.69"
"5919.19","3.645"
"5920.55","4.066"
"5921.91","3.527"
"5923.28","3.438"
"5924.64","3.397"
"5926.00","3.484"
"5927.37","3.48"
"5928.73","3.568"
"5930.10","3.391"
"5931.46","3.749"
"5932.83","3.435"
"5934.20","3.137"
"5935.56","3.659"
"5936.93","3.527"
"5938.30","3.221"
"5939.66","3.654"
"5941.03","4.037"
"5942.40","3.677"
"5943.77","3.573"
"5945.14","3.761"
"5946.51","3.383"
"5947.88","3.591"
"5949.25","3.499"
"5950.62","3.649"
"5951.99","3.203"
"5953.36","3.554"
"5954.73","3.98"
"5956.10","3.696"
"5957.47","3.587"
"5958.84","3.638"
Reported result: 2.81 Ang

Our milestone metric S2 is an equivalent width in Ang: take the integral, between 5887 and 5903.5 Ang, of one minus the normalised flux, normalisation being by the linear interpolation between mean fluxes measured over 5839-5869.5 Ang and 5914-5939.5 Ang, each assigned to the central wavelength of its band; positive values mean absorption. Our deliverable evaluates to 3.67 Ang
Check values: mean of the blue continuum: 3.61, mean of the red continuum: 3.5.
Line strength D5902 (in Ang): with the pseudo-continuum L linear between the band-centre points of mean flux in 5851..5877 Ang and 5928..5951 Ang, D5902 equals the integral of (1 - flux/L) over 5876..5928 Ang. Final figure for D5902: 3.9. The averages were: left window 3.55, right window 3.56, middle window 3.29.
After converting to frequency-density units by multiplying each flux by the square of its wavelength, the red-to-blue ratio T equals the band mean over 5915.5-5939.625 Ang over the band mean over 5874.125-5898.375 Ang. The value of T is 1.16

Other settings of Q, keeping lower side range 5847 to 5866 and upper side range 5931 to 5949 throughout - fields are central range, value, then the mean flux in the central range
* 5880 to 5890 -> 1.0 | 3.19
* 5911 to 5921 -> 0.1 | 3.51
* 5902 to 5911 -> 0.0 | 3.53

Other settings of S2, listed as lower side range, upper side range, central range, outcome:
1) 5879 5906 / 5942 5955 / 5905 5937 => -2.1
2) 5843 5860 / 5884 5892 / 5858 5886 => -4.0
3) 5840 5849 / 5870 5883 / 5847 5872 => 1.8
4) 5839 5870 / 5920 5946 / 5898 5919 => 0.8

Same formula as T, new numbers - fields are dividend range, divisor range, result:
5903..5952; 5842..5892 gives 1.03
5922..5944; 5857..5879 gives 1.01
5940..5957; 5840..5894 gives 1.08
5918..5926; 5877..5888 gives 1.05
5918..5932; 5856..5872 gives 1.05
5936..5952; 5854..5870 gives 1.07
